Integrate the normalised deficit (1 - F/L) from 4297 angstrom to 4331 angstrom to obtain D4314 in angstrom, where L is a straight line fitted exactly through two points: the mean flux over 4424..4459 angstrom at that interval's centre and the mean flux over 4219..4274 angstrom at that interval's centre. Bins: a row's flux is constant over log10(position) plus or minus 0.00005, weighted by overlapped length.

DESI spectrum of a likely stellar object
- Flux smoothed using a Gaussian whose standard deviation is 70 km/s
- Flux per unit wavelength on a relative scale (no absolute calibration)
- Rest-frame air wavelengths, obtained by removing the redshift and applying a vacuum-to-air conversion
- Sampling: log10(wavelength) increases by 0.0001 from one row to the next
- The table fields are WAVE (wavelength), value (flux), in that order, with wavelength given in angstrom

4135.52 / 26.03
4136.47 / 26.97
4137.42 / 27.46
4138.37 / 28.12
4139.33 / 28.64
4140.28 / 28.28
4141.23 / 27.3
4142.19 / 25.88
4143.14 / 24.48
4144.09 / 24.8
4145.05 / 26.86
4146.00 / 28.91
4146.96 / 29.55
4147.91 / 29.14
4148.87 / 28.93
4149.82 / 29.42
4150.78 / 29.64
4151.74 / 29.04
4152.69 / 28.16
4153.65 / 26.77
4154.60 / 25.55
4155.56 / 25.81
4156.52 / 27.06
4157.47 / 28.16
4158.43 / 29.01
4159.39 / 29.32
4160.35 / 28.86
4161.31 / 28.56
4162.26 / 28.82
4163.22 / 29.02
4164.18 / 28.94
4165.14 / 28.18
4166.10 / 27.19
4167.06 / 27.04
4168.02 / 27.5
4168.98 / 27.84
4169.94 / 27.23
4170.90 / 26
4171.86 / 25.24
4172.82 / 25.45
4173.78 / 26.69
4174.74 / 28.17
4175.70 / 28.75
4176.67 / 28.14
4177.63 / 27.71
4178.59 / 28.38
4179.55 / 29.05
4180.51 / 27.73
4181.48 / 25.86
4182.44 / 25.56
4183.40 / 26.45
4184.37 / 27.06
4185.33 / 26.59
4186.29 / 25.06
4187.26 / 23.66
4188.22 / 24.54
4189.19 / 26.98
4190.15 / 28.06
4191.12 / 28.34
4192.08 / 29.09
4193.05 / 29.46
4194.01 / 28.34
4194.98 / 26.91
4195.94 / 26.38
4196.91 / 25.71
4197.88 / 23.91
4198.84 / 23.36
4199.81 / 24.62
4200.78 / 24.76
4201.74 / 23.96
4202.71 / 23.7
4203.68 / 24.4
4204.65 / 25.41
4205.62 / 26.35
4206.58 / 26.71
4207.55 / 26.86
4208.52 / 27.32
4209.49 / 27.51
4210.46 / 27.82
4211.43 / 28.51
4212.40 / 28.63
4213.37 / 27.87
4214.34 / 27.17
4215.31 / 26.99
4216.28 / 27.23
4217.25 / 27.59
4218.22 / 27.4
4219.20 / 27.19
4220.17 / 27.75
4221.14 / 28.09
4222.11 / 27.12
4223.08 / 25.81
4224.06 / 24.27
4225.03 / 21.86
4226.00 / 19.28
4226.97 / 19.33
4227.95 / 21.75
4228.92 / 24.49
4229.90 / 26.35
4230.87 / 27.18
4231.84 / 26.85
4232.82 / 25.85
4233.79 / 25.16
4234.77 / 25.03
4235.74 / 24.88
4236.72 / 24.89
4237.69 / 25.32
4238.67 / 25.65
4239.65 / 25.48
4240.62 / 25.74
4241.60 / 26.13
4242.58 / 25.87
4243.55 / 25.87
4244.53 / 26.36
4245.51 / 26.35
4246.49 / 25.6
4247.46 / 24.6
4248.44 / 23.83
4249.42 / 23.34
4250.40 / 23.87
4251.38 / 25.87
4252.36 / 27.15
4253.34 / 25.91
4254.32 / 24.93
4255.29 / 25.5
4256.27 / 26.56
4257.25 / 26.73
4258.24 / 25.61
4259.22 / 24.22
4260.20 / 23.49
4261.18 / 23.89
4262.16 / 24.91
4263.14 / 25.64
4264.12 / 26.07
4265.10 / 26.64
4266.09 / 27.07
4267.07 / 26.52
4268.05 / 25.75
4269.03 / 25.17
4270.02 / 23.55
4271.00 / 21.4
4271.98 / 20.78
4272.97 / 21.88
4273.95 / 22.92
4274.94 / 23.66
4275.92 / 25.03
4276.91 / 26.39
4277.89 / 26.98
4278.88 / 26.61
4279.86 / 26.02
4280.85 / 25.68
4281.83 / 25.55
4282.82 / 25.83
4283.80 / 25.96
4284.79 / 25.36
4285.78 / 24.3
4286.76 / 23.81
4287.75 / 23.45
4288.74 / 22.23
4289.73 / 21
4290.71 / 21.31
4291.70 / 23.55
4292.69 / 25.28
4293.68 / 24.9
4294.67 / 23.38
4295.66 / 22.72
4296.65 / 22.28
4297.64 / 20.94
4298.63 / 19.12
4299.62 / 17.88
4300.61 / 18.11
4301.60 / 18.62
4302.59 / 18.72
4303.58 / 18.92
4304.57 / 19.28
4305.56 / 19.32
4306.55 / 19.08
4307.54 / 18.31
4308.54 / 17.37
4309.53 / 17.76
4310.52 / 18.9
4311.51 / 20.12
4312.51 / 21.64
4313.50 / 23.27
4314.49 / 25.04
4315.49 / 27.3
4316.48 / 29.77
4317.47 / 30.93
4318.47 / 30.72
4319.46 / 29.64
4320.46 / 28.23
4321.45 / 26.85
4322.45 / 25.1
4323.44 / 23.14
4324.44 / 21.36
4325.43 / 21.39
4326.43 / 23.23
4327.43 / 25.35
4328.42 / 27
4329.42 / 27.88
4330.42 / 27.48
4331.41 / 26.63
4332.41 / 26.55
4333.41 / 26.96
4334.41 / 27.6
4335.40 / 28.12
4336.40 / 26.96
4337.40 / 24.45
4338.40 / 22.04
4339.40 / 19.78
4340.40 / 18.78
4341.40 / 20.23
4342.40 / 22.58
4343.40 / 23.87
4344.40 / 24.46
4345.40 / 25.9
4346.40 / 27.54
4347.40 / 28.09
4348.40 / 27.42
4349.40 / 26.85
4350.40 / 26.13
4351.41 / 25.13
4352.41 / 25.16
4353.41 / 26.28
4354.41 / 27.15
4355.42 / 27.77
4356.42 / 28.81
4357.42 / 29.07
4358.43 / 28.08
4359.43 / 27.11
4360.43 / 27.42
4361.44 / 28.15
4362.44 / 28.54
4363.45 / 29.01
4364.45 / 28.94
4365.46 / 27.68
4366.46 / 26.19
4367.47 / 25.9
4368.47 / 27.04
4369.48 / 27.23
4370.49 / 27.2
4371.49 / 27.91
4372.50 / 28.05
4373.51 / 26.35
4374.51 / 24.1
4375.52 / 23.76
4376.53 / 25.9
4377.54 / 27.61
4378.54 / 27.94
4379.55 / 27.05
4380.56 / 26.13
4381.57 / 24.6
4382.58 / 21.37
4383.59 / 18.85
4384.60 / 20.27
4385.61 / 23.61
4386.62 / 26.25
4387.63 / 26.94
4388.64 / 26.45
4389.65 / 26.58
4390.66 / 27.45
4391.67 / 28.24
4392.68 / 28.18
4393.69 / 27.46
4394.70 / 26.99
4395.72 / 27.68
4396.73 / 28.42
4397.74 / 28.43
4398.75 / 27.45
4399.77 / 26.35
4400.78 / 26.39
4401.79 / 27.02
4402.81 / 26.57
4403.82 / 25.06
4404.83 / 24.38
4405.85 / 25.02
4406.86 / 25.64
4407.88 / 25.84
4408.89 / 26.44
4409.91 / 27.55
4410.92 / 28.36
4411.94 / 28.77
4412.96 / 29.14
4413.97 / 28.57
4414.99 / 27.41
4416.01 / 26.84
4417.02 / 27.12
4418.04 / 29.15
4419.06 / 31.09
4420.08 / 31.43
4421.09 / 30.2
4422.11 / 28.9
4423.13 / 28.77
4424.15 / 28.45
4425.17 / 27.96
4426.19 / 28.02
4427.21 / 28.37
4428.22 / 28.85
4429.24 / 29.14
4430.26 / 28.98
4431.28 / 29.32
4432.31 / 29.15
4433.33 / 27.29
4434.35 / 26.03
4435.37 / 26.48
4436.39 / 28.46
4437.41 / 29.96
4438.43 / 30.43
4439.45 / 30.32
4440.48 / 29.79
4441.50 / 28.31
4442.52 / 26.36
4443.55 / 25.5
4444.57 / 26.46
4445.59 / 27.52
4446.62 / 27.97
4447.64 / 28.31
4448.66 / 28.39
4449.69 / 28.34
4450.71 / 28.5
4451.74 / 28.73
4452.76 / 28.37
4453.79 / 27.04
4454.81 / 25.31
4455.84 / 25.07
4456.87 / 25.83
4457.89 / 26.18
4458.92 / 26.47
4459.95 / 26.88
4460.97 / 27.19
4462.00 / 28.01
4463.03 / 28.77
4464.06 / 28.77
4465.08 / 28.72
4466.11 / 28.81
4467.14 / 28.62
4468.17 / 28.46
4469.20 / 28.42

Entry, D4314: 4.1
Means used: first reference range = 25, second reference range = 27.9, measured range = 22.9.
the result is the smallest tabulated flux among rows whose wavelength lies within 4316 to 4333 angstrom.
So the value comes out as 21.36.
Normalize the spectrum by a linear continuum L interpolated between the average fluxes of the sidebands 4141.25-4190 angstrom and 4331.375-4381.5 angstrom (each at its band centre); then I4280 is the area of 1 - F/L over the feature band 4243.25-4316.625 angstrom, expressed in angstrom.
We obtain 8.7 angstrom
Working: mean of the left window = 27.4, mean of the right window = 26.3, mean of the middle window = 23.5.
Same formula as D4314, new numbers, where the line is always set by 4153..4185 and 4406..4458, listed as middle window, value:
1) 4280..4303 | 4.2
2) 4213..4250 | 2.9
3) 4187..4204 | 1.0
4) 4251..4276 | 2.5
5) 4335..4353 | 2.1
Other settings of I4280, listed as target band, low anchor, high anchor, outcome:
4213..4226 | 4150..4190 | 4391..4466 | 0.5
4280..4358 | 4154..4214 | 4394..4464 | 9.5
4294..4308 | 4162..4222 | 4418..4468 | 3.9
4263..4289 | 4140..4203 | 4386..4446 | 2.4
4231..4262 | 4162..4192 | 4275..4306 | -1.1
